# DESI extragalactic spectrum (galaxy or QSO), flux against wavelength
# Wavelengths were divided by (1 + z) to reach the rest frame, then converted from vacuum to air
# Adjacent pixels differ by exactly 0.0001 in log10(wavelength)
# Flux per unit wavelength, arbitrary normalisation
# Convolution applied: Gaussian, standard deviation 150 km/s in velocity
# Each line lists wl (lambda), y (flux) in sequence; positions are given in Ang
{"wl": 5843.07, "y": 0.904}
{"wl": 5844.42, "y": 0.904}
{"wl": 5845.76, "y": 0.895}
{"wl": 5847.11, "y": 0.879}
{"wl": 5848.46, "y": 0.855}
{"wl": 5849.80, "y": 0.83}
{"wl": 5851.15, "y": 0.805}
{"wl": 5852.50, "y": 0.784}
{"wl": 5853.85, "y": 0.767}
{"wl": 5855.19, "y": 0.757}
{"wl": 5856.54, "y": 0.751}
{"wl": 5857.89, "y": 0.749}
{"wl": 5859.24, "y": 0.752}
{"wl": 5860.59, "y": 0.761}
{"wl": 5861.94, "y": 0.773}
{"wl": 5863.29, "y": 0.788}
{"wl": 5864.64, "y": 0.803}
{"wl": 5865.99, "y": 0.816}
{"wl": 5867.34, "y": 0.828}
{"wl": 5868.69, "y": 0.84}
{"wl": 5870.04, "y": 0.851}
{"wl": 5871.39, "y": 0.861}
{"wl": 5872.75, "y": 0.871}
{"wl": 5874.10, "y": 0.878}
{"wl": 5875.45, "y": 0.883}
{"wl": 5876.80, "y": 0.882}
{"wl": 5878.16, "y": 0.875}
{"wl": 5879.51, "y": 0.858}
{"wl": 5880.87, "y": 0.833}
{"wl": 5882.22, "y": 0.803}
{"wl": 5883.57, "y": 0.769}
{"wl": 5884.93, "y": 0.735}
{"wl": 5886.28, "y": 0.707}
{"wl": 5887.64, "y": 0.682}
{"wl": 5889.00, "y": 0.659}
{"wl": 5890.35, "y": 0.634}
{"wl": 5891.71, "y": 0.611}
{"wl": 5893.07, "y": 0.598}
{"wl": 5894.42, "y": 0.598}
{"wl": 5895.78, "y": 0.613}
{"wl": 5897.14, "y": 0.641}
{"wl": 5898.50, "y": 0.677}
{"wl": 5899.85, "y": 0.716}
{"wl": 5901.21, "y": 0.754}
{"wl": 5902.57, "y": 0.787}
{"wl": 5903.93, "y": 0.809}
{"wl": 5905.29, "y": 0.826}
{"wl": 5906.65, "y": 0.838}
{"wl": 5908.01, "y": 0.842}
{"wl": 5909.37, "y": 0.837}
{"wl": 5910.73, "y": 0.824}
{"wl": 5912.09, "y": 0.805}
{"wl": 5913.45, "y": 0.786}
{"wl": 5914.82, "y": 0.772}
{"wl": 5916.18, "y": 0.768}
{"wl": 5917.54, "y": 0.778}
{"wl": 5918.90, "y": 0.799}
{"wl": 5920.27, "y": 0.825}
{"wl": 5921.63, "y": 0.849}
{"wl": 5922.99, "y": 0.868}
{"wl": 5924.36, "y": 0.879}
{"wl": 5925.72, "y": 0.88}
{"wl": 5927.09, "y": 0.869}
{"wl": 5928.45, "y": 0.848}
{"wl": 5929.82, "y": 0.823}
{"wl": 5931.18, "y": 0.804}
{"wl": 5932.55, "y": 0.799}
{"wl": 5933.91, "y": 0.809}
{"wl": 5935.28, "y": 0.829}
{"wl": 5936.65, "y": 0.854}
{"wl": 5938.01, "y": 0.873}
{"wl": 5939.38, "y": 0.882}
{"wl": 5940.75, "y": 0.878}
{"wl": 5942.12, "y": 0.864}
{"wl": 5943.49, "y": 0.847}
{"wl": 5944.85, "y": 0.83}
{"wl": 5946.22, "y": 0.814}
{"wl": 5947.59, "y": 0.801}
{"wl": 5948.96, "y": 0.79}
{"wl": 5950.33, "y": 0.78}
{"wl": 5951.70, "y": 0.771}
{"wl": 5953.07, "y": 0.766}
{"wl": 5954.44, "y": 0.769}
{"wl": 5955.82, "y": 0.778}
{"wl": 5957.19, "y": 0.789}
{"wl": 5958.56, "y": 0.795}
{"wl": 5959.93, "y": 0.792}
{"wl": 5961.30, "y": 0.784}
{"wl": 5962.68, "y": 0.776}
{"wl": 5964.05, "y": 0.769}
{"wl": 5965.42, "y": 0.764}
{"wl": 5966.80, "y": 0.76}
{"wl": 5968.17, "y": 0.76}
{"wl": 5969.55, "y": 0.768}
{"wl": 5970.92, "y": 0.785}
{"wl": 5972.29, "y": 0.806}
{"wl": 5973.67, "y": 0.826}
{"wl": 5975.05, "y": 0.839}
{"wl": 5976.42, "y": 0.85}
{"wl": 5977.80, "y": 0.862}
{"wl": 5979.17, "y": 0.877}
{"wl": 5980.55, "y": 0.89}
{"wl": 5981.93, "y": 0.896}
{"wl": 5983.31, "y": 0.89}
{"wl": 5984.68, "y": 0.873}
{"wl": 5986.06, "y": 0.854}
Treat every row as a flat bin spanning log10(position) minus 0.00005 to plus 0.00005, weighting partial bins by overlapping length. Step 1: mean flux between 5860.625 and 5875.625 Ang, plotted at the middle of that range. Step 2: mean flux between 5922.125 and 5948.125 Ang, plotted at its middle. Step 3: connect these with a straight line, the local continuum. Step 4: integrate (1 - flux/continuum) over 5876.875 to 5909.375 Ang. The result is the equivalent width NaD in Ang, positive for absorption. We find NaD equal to 3.81 Ang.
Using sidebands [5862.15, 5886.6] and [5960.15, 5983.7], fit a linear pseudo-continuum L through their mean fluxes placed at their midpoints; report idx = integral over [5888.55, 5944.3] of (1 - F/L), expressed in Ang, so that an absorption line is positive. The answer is 2.38 Ang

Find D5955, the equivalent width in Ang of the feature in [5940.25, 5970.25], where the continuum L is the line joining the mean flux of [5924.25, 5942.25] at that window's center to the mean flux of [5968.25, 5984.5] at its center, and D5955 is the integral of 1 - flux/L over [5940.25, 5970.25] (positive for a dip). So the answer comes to 1.9 Ang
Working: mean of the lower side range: 0.848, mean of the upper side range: 0.842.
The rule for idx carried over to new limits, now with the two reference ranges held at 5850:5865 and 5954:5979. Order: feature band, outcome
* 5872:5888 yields -0.83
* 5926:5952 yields -1.39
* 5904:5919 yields -0.45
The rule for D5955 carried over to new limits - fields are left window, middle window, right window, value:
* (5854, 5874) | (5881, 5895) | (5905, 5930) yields 2.2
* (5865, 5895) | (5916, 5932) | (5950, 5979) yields -1.0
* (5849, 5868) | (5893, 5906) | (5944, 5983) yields 1.4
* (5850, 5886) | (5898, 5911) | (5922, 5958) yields 0.4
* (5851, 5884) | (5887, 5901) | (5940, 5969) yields 2.8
